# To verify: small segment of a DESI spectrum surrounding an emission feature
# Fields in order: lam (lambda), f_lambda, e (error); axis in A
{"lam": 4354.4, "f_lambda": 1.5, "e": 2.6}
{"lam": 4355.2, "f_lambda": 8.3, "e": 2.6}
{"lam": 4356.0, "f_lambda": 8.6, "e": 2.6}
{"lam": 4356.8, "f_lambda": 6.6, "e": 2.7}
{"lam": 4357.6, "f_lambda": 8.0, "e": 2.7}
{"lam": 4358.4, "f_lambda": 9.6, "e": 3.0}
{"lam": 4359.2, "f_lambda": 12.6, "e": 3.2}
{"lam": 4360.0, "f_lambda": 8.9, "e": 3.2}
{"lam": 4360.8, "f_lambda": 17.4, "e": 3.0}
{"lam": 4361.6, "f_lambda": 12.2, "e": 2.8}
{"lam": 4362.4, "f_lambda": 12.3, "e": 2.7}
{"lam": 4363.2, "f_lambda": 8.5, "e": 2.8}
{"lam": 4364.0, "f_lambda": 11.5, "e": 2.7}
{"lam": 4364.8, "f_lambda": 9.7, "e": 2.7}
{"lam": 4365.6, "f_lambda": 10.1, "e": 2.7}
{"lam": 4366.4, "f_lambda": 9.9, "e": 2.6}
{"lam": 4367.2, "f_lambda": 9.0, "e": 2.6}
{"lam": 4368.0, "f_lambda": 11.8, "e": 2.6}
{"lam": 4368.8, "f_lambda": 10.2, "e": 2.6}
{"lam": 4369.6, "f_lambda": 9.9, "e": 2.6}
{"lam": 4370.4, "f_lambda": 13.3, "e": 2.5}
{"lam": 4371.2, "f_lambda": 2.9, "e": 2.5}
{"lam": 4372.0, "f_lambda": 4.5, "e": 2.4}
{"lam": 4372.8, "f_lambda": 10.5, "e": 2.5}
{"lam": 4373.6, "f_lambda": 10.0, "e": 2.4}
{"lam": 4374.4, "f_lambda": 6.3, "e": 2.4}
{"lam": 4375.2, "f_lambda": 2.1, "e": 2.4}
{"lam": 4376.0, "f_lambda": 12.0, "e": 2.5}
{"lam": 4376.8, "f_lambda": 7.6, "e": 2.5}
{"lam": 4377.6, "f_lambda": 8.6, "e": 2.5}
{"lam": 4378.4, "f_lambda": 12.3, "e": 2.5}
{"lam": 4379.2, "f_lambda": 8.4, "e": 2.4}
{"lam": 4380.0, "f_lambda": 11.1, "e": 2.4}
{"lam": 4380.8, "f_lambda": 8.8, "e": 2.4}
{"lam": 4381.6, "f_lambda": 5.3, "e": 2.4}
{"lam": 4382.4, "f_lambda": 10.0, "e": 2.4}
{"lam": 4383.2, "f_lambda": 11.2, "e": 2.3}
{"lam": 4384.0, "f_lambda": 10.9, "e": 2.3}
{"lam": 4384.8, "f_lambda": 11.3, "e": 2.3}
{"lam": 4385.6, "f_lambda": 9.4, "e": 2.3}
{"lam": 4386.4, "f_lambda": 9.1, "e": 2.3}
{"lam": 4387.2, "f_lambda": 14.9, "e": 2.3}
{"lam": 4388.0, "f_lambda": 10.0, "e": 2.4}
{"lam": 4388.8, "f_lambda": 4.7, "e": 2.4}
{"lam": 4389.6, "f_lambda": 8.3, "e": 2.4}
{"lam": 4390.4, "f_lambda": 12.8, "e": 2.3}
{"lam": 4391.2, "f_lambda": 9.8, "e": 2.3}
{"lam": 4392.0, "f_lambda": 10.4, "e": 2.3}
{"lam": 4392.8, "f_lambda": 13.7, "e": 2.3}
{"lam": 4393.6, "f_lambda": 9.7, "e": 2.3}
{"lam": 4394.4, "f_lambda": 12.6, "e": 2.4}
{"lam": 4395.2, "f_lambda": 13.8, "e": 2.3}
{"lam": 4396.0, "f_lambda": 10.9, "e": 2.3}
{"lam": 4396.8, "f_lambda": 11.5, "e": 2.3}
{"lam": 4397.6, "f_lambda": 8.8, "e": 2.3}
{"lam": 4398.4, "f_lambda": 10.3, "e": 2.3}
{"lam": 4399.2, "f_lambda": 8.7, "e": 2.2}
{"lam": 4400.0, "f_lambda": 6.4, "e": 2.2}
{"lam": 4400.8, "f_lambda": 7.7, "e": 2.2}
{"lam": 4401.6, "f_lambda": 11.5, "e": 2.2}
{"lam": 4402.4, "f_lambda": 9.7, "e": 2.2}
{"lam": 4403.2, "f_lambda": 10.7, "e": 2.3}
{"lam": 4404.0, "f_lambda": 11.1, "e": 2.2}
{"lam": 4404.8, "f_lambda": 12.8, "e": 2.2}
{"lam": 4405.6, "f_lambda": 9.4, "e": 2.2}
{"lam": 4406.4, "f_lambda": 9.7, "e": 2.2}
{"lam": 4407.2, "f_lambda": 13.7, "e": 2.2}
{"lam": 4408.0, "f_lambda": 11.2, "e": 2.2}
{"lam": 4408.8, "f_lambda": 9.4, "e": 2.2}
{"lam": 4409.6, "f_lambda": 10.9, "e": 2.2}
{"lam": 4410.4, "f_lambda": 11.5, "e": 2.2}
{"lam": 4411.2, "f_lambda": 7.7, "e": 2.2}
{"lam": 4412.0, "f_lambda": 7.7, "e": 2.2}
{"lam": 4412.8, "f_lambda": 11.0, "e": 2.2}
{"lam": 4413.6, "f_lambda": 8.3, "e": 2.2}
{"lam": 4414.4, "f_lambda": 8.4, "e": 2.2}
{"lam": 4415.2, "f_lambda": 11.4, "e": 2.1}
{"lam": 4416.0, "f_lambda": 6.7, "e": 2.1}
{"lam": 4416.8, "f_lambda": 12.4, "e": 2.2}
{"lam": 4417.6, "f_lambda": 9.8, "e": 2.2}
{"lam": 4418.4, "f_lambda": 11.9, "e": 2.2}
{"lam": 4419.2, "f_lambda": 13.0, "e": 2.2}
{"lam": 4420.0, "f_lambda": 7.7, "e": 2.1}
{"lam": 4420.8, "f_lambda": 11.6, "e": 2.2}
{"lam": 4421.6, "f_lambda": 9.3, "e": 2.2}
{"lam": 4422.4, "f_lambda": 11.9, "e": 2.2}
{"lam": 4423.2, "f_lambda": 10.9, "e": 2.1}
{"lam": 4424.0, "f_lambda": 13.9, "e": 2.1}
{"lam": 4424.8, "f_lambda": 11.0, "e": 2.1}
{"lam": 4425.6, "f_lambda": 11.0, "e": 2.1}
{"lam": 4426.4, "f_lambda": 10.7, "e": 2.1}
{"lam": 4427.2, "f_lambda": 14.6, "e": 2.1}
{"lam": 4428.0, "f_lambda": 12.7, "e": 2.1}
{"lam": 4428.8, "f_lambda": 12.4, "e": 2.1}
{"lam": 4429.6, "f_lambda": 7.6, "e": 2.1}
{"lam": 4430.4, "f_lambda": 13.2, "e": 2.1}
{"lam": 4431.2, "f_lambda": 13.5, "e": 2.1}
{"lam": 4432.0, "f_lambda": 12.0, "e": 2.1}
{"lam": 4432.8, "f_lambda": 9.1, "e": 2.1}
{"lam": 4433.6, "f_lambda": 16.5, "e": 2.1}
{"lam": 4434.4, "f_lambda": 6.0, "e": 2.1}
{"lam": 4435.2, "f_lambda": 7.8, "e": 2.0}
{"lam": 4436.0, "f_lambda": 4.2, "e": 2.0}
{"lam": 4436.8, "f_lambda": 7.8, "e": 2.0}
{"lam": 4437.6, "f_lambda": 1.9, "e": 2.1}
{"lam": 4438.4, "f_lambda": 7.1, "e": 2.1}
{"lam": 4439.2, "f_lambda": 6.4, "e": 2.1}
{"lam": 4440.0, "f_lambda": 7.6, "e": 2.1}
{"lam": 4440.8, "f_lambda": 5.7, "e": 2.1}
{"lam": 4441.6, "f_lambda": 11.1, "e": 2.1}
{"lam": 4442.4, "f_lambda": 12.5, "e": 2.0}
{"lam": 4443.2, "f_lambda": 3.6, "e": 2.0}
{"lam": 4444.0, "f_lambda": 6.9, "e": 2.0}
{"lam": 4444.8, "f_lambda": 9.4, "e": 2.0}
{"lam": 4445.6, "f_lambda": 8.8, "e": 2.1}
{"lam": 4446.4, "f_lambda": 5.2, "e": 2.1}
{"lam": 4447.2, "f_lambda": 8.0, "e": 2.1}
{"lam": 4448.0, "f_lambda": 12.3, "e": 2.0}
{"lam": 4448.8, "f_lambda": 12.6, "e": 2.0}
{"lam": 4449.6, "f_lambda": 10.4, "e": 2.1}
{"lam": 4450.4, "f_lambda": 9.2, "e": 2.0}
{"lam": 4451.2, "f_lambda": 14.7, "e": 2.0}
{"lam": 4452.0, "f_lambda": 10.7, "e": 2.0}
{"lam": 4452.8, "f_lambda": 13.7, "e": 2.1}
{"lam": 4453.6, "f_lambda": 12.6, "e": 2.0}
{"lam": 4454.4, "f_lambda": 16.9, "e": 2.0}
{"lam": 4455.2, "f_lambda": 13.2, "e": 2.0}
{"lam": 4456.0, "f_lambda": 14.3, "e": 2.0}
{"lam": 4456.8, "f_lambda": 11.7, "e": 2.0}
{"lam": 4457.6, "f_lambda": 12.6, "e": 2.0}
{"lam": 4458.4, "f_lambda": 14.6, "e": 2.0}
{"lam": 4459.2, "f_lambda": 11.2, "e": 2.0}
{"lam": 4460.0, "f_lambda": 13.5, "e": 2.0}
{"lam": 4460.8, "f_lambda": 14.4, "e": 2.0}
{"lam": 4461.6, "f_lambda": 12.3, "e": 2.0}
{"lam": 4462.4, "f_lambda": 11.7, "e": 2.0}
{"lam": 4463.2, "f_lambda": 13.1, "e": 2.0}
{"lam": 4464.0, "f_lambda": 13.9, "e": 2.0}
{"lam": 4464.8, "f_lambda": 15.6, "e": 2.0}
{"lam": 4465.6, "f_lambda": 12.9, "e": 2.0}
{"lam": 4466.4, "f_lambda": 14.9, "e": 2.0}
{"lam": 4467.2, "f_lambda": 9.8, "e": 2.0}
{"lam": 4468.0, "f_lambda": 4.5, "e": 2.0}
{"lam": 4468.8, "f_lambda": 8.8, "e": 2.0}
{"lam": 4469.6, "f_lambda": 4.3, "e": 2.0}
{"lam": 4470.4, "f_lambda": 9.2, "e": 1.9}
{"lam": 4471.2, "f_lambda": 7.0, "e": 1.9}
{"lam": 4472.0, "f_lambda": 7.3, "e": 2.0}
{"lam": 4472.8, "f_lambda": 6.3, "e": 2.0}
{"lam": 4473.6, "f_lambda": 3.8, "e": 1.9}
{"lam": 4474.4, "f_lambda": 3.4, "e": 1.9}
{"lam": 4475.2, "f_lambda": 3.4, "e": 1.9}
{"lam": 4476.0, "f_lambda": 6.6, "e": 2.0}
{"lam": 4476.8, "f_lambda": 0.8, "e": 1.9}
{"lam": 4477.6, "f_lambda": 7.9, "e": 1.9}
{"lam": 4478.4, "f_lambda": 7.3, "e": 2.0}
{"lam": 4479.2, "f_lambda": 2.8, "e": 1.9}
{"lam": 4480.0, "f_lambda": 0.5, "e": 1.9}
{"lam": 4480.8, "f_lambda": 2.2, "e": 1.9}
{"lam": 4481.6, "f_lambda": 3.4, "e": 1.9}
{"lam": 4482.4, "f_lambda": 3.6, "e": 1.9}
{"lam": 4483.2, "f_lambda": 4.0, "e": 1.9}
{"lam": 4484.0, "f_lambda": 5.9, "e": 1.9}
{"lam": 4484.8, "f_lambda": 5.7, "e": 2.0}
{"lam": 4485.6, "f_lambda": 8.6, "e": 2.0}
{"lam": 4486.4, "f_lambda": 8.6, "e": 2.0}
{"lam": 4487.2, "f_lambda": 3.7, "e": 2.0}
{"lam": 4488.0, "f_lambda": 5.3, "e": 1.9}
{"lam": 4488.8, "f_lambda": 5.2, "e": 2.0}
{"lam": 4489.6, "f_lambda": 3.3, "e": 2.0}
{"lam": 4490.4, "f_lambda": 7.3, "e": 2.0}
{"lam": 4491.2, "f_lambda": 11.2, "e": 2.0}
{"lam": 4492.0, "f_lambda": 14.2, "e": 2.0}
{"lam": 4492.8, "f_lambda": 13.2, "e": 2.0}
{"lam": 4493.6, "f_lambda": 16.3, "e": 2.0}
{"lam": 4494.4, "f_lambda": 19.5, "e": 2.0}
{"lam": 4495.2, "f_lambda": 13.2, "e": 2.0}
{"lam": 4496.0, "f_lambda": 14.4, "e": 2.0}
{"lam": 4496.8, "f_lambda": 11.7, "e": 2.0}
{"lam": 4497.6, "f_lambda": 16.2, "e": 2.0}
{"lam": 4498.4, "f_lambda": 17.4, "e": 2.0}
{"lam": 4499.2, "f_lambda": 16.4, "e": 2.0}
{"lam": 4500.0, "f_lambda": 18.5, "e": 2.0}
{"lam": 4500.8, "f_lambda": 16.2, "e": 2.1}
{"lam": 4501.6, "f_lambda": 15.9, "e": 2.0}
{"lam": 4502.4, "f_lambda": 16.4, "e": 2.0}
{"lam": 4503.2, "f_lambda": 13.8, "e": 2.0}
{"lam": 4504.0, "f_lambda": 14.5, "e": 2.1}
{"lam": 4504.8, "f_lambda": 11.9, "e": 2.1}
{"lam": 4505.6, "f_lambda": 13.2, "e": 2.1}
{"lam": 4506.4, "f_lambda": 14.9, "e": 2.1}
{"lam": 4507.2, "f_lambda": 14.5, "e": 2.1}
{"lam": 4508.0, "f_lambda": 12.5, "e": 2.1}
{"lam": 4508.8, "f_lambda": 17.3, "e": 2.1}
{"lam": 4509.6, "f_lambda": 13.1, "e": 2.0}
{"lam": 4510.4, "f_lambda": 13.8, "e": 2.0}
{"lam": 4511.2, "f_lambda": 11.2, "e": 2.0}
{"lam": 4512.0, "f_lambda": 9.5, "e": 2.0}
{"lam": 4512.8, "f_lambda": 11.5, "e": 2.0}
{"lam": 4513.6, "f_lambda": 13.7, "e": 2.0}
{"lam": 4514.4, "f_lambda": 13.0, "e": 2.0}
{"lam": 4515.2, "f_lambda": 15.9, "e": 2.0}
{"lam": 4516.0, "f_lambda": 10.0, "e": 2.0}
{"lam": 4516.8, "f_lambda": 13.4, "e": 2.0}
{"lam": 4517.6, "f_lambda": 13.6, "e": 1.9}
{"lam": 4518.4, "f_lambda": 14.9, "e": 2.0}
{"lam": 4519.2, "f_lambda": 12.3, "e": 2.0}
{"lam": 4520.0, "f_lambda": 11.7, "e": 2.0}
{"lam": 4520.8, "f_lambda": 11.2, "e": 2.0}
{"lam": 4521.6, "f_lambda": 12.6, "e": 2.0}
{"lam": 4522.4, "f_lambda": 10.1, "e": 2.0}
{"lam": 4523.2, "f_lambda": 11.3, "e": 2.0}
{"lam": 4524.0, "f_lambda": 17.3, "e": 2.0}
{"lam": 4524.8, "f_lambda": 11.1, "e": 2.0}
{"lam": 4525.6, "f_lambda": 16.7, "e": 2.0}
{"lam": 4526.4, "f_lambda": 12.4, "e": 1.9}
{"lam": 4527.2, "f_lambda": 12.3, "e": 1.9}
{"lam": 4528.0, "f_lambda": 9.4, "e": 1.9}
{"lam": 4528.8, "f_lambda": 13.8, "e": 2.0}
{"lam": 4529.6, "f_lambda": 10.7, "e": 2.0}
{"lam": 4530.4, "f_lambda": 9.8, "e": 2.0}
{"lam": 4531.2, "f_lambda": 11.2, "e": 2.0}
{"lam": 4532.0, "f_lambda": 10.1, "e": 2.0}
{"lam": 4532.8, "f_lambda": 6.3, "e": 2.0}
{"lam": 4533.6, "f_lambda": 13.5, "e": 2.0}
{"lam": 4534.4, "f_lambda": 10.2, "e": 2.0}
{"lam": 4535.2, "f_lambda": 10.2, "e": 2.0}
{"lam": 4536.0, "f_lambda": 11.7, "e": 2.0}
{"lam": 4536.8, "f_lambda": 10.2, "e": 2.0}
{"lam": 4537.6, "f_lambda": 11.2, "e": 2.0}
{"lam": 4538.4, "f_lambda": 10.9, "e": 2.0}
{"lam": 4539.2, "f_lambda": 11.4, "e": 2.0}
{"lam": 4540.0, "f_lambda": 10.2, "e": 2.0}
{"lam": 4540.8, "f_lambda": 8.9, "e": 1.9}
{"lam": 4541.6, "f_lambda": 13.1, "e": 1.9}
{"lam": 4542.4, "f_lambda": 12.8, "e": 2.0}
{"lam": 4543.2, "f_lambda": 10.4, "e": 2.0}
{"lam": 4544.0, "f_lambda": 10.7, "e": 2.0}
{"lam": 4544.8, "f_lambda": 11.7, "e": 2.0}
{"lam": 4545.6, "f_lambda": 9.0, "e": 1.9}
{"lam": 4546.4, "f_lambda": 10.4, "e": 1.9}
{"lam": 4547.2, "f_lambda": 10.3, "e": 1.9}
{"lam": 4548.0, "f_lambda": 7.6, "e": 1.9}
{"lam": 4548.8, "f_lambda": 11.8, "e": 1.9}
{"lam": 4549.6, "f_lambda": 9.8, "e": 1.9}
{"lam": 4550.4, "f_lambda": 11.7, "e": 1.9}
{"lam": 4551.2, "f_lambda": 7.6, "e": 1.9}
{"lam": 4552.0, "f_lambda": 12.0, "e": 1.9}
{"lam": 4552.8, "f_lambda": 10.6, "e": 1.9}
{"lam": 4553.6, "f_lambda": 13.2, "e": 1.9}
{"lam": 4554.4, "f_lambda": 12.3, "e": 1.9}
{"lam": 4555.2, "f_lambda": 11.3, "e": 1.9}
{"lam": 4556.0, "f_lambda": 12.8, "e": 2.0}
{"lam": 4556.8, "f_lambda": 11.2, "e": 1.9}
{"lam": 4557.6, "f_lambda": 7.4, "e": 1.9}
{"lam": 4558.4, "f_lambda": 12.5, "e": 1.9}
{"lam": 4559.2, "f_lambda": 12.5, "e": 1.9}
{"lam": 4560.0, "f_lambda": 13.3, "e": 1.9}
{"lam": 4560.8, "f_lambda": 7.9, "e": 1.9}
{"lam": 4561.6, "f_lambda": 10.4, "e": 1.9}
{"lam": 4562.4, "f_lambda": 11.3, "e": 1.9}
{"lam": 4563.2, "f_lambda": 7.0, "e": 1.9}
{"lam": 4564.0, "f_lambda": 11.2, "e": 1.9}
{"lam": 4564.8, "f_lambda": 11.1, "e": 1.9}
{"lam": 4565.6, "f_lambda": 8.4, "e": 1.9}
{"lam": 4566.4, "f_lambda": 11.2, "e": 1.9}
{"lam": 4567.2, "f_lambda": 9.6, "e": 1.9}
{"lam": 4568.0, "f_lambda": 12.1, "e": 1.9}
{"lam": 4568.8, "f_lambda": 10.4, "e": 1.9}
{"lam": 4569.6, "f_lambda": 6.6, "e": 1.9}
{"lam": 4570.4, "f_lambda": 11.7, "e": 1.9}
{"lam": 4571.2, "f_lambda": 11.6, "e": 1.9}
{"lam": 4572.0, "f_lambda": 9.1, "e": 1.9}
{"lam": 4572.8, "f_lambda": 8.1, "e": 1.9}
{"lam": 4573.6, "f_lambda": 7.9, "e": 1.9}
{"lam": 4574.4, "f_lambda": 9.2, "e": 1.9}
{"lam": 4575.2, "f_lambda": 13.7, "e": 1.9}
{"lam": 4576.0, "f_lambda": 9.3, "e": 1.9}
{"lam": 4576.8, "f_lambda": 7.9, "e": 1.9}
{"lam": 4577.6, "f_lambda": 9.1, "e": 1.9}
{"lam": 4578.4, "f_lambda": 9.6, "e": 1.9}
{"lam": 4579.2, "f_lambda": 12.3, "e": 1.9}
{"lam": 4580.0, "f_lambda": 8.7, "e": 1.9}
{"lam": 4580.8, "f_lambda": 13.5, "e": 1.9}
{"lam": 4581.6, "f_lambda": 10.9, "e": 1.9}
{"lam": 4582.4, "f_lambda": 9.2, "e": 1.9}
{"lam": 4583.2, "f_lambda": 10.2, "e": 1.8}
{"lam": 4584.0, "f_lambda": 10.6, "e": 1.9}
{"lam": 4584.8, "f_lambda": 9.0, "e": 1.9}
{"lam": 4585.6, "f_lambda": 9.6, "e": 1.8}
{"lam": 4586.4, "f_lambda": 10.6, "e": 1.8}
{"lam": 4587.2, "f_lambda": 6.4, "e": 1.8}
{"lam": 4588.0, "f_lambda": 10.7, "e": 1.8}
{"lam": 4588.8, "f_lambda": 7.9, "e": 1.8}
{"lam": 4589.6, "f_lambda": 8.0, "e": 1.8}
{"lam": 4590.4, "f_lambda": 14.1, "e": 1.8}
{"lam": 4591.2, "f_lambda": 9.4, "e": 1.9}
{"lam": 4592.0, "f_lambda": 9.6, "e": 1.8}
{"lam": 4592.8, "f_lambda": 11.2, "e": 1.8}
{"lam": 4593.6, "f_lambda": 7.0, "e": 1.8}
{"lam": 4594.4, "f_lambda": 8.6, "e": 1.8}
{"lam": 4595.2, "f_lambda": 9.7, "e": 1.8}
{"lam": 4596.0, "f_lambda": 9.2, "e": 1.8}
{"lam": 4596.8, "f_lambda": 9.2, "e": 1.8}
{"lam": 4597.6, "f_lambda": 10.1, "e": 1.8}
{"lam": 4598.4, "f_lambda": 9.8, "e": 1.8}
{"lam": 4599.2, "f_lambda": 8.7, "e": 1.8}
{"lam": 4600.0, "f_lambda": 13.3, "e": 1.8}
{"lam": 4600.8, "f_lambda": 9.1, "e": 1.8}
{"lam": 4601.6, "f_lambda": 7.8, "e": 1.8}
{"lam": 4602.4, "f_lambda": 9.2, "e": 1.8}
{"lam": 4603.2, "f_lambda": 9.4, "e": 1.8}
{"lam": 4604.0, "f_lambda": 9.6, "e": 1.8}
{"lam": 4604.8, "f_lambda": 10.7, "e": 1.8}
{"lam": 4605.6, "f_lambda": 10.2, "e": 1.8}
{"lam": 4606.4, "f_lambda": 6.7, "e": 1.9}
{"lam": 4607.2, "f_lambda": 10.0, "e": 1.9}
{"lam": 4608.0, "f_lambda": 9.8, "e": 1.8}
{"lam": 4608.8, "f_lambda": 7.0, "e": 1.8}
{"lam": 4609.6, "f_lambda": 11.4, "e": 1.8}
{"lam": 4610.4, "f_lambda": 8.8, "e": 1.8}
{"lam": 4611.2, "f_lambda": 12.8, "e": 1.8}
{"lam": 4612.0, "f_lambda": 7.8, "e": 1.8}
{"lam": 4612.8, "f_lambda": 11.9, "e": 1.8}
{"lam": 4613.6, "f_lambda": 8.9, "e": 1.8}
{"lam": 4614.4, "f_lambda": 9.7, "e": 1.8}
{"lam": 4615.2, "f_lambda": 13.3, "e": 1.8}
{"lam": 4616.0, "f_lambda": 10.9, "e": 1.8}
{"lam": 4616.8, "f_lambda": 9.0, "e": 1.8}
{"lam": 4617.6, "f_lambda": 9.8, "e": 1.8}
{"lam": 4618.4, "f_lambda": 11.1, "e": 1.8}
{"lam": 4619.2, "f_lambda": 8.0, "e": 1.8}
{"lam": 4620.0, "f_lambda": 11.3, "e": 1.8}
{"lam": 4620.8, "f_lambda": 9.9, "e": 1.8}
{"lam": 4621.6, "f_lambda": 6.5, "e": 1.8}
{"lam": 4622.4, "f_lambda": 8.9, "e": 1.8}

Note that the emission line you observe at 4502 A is C IV 1549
